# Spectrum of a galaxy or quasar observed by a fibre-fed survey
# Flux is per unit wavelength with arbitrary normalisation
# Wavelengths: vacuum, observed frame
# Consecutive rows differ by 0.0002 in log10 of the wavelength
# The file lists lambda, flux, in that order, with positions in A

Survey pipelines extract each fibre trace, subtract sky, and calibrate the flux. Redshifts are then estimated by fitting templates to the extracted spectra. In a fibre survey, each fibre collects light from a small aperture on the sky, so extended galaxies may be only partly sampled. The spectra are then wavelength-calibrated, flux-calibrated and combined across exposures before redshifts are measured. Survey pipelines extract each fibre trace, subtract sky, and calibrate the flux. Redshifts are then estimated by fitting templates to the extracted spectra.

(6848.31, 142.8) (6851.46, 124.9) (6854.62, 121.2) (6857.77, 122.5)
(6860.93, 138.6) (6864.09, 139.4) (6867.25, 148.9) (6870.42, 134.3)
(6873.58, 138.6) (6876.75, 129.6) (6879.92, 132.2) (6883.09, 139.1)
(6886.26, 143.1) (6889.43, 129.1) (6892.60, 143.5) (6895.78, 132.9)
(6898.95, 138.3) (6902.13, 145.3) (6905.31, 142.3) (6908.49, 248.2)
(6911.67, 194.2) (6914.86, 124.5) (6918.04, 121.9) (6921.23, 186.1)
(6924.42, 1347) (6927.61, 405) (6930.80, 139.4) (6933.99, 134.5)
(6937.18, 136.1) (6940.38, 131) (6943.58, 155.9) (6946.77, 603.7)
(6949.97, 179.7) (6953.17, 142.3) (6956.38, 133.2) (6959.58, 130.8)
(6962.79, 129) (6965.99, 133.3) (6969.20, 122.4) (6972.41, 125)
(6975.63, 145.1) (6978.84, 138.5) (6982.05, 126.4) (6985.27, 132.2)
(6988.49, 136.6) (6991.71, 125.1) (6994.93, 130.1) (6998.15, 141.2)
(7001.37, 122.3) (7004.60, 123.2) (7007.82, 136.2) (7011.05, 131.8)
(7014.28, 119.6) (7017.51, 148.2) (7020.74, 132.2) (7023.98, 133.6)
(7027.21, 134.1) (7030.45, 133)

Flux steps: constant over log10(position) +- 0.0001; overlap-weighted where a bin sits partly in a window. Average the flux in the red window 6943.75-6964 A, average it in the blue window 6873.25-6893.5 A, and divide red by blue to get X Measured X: 1.59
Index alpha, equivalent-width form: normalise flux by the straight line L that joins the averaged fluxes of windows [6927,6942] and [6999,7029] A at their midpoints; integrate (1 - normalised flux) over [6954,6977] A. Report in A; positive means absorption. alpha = 3.8 A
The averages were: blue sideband 175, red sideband 132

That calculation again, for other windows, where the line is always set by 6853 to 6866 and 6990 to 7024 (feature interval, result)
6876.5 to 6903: -1.25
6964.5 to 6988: -0.17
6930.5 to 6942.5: -0.43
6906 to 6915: -4.37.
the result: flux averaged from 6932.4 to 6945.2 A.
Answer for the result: 140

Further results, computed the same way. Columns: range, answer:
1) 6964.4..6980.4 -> 133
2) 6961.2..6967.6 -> 131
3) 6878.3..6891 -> 136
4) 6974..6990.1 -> 136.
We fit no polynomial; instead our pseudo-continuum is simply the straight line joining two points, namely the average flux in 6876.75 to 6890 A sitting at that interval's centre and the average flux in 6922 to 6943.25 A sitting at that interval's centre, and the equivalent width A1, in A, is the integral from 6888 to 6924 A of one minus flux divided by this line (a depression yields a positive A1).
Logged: 7.7 A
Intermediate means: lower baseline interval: 136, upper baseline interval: 361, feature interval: 194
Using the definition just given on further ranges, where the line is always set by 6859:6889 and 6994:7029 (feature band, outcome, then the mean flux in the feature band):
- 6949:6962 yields -0.9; 144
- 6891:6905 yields -0.4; 140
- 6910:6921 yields -1.3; 152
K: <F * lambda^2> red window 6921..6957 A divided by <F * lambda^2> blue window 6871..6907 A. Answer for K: 2.33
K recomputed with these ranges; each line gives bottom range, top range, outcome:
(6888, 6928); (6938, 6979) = 0.67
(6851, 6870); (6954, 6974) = 1.00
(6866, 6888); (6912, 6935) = 2.56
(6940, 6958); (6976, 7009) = 0.58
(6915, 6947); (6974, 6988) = 0.44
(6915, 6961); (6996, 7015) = 0.48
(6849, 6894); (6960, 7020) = 1.01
